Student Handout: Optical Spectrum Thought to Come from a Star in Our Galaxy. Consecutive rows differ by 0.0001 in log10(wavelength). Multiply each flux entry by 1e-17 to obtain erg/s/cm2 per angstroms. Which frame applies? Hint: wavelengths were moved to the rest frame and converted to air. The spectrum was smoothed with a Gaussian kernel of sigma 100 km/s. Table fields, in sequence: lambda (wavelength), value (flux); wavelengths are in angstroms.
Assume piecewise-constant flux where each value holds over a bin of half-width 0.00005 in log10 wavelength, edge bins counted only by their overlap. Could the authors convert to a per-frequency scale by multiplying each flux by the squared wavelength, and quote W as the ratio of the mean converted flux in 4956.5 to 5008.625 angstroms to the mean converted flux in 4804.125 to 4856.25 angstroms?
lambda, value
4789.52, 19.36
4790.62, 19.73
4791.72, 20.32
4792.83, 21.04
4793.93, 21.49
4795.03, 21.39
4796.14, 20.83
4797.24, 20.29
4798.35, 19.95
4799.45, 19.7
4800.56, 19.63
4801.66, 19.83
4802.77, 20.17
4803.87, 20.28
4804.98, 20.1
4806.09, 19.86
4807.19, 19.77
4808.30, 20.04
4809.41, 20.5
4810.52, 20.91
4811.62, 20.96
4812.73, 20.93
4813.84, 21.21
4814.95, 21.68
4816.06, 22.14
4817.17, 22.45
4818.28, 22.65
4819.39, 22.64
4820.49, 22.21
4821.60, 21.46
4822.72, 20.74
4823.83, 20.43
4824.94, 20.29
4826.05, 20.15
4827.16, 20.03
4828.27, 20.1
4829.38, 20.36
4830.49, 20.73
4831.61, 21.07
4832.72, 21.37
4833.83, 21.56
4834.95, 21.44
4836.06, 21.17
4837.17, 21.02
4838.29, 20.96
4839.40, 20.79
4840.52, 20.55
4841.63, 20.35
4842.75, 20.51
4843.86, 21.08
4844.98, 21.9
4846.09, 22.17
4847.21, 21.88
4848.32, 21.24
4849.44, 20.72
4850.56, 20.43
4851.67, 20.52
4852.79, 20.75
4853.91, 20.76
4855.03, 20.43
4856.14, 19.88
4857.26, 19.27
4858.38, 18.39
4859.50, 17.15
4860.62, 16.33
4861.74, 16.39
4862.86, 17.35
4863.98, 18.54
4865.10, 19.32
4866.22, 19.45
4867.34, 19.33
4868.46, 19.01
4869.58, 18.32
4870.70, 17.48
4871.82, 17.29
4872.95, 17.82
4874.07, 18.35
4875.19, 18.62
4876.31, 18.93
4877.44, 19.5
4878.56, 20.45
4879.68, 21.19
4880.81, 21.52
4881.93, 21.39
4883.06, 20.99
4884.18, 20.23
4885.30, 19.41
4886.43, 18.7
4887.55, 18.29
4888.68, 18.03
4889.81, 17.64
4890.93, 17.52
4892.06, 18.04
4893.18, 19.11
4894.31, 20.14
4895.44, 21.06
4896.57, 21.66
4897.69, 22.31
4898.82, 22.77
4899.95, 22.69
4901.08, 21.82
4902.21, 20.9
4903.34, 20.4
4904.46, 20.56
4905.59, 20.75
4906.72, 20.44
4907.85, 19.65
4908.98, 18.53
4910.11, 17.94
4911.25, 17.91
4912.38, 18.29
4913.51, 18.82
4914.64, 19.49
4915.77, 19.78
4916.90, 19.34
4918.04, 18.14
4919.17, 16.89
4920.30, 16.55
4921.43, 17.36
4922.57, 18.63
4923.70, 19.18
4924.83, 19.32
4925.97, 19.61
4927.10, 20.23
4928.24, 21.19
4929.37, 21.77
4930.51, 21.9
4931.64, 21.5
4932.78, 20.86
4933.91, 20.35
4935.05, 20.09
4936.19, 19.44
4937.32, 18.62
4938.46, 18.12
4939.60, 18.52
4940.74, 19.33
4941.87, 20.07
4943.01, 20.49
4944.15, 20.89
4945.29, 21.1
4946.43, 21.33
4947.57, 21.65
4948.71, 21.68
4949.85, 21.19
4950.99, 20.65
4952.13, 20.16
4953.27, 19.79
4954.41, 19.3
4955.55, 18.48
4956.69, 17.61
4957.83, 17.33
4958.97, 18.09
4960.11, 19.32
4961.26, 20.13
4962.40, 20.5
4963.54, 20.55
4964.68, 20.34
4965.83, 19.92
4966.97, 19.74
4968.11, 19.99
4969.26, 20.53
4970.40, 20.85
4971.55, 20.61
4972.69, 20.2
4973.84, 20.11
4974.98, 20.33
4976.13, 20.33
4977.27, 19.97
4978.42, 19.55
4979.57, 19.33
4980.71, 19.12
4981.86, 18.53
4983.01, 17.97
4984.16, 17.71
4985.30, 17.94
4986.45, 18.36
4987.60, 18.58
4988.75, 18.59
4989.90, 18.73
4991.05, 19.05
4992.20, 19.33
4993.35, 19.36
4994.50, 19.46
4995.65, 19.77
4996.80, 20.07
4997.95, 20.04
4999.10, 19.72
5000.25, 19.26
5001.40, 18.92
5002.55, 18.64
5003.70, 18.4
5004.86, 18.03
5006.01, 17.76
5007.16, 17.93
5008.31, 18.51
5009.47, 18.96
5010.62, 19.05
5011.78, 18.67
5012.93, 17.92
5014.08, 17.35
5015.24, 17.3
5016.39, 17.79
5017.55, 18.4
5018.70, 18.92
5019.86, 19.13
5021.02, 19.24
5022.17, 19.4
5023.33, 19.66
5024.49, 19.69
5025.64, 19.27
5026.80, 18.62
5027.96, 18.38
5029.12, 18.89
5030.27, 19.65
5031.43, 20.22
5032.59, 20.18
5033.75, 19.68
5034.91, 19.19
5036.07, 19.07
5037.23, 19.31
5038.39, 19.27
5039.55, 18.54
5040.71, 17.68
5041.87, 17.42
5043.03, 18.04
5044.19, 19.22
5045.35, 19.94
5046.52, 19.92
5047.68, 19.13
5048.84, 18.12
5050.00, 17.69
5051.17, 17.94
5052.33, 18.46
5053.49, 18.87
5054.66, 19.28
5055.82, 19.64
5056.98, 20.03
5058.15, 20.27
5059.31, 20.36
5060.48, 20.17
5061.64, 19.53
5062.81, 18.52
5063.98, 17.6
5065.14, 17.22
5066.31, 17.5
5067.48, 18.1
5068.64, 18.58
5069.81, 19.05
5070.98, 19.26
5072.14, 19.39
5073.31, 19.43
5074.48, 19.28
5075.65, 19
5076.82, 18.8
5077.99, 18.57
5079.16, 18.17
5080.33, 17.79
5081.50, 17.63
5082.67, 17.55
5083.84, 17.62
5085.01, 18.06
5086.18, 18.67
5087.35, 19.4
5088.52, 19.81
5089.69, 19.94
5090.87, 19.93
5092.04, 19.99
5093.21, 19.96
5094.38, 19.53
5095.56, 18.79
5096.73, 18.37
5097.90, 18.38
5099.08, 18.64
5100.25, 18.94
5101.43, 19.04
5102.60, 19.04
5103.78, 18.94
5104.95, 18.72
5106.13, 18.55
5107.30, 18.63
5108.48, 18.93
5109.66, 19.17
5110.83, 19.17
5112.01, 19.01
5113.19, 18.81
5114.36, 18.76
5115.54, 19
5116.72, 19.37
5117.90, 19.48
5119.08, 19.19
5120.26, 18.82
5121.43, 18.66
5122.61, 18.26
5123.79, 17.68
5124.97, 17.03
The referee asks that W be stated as 1.0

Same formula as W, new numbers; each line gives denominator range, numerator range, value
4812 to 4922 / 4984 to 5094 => 1.01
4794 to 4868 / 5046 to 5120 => 1.02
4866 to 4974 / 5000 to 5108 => 1.01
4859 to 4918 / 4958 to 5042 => 1.03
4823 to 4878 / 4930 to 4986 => 1.05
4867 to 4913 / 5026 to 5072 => 1.03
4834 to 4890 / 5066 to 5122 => 1.05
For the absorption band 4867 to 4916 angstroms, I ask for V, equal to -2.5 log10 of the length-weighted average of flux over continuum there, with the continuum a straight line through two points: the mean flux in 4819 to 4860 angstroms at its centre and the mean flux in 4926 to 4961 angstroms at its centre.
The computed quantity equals 0.04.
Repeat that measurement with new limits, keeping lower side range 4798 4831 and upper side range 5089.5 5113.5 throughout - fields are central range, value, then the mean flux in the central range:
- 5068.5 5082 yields 0.03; 18.8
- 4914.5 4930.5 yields 0.05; 19.2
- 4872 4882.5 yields 0.04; 19.6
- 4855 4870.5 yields 0.11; 18.4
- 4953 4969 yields 0.03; 19.4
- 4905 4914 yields 0.06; 19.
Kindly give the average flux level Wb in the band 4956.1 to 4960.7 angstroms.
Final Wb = 18.1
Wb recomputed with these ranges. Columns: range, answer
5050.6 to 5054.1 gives 18.4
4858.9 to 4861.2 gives 16.7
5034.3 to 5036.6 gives 19.1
